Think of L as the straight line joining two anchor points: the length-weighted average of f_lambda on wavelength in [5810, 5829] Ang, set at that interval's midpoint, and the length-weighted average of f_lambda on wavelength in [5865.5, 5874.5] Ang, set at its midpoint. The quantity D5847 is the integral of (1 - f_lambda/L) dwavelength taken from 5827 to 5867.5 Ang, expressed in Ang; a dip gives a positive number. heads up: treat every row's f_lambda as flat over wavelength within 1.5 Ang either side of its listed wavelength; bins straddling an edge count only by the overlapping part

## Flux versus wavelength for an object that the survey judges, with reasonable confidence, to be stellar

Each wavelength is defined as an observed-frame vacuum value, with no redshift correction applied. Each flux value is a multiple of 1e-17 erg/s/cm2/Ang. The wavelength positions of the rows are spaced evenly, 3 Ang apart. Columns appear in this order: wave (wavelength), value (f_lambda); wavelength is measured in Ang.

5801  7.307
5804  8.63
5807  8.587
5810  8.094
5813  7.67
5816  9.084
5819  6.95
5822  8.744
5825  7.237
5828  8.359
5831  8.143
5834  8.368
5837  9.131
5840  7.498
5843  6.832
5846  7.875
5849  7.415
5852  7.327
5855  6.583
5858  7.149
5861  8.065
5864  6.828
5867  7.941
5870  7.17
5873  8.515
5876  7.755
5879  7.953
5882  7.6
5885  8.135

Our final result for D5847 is 1.4 Ang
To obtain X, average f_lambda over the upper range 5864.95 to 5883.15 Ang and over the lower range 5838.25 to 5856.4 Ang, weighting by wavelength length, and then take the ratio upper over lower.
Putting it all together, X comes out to 1.1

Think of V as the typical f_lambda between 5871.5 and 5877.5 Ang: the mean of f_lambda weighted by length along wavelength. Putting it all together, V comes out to 8.13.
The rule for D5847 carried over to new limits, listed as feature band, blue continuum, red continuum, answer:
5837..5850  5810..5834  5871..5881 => 0.7 Ang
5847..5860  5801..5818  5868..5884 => 1.3 Ang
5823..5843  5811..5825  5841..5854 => -1.0 Ang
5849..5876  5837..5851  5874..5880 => 1.1 Ang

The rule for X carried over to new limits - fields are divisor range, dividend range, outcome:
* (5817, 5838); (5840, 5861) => 0.90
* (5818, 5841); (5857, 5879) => 0.95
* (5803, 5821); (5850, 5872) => 0.90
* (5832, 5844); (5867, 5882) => 0.98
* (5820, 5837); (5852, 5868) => 0.89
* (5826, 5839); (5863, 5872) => 0.88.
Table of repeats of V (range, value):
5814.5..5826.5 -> 8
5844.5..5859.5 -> 7.27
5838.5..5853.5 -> 7.39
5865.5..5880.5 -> 7.87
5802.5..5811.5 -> 8.44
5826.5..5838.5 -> 8.5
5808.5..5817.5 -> 8.28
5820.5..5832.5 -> 8.12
